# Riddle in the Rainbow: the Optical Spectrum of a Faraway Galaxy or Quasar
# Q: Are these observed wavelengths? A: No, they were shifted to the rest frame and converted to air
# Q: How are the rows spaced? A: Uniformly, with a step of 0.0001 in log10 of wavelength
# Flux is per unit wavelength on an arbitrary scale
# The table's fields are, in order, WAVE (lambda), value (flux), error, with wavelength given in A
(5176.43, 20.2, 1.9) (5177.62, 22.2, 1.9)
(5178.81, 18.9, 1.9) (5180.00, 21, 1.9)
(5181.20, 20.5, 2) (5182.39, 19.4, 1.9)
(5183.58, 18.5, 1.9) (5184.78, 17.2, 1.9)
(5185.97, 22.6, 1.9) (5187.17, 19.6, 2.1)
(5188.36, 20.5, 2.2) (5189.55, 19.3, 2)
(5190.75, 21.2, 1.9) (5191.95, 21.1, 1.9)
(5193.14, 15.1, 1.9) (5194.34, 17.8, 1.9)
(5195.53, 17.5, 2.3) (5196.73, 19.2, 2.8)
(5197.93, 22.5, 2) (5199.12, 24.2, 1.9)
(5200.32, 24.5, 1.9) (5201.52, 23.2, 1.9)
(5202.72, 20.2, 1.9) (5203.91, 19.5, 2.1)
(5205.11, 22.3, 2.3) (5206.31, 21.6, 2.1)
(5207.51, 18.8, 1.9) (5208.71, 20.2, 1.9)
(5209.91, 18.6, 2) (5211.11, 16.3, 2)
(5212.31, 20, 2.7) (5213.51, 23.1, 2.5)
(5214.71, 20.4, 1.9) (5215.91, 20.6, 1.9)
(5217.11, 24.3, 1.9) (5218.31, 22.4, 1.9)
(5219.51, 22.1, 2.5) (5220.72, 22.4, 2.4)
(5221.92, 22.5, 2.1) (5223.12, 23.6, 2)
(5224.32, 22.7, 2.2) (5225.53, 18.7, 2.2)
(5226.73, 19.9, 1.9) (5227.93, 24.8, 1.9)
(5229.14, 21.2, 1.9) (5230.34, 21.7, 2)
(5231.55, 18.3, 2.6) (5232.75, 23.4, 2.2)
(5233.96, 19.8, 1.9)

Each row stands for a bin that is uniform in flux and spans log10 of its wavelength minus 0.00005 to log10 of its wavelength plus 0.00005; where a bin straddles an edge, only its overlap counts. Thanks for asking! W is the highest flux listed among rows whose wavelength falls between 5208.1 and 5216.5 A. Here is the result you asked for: 23.1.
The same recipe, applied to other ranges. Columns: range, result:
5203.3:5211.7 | 22.3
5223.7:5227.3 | 22.7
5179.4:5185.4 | 21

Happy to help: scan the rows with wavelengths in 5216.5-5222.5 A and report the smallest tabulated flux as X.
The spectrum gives 22.1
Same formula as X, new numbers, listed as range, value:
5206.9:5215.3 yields 16.3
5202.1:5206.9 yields 19.5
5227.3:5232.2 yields 18.3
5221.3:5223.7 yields 22.5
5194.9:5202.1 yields 17.5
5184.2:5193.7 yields 15.1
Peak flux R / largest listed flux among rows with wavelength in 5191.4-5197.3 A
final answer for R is 21.1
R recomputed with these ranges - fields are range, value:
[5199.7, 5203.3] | 24.5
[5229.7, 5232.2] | 21.7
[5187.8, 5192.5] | 21.2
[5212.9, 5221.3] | 24.3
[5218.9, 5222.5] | 22.5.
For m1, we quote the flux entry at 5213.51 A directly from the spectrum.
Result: 23.1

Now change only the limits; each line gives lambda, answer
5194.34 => 17.8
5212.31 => 20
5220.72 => 22.4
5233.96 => 19.8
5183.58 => 18.5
